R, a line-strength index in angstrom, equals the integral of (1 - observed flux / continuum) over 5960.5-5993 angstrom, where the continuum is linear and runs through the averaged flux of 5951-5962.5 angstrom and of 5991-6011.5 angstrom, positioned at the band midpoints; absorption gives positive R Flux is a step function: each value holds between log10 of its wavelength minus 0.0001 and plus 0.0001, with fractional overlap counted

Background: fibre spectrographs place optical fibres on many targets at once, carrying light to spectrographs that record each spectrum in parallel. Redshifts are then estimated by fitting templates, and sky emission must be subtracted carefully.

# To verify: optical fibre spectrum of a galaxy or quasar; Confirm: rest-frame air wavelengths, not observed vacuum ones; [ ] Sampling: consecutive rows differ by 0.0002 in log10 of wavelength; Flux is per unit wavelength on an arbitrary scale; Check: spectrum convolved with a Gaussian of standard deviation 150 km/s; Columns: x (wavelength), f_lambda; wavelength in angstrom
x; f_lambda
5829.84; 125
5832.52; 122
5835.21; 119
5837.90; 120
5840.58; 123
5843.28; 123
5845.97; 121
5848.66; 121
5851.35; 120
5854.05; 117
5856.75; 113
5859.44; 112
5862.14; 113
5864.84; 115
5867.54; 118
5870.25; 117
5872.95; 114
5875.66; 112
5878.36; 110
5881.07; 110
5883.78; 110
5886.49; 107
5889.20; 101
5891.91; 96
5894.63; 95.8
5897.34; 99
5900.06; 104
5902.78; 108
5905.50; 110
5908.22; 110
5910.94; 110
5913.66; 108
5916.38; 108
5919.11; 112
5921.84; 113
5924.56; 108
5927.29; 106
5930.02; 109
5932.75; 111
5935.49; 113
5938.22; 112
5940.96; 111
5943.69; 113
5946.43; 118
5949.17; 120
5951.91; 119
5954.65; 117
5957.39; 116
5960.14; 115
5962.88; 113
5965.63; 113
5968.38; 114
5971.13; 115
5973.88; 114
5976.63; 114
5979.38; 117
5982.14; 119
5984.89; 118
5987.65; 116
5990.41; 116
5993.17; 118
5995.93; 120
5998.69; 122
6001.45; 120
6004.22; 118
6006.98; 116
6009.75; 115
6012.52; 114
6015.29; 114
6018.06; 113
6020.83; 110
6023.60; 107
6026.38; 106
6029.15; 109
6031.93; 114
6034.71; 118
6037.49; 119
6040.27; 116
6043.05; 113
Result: 0.5 angstrom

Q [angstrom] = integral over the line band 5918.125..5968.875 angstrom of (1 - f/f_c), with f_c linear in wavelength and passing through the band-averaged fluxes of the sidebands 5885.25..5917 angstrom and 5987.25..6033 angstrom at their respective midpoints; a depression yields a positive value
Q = -2.24 angstrom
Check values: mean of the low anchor 105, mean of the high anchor 115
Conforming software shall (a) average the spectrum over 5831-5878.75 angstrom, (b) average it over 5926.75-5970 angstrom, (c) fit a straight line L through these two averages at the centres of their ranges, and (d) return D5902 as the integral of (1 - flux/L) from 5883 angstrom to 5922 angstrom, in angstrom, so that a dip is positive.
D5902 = 3.3 angstrom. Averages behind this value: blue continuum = 117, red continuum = 114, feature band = 106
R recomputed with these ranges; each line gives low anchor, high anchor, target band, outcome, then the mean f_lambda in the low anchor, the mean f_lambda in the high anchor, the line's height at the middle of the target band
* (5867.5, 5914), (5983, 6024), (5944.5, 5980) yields -0.9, 107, 116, 113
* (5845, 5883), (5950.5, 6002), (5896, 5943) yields 2.8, 115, 117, 116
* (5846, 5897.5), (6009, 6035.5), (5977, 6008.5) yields -1.8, 111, 112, 112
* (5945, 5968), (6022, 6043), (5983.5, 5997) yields -0.3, 116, 113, 115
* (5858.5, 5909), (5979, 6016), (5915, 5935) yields 0.4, 108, 117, 112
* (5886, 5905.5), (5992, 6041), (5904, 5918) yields -0.8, 102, 115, 104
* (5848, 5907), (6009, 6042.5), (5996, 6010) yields -0.8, 110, 113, 112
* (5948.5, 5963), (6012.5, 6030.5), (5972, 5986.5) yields -0.2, 117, 110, 114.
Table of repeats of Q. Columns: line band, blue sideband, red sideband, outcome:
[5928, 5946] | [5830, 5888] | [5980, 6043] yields 0.64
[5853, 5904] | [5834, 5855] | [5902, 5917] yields 2.53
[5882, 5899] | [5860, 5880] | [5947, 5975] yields 1.88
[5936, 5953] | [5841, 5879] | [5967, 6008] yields 0.23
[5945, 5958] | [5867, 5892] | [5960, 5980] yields -0.54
